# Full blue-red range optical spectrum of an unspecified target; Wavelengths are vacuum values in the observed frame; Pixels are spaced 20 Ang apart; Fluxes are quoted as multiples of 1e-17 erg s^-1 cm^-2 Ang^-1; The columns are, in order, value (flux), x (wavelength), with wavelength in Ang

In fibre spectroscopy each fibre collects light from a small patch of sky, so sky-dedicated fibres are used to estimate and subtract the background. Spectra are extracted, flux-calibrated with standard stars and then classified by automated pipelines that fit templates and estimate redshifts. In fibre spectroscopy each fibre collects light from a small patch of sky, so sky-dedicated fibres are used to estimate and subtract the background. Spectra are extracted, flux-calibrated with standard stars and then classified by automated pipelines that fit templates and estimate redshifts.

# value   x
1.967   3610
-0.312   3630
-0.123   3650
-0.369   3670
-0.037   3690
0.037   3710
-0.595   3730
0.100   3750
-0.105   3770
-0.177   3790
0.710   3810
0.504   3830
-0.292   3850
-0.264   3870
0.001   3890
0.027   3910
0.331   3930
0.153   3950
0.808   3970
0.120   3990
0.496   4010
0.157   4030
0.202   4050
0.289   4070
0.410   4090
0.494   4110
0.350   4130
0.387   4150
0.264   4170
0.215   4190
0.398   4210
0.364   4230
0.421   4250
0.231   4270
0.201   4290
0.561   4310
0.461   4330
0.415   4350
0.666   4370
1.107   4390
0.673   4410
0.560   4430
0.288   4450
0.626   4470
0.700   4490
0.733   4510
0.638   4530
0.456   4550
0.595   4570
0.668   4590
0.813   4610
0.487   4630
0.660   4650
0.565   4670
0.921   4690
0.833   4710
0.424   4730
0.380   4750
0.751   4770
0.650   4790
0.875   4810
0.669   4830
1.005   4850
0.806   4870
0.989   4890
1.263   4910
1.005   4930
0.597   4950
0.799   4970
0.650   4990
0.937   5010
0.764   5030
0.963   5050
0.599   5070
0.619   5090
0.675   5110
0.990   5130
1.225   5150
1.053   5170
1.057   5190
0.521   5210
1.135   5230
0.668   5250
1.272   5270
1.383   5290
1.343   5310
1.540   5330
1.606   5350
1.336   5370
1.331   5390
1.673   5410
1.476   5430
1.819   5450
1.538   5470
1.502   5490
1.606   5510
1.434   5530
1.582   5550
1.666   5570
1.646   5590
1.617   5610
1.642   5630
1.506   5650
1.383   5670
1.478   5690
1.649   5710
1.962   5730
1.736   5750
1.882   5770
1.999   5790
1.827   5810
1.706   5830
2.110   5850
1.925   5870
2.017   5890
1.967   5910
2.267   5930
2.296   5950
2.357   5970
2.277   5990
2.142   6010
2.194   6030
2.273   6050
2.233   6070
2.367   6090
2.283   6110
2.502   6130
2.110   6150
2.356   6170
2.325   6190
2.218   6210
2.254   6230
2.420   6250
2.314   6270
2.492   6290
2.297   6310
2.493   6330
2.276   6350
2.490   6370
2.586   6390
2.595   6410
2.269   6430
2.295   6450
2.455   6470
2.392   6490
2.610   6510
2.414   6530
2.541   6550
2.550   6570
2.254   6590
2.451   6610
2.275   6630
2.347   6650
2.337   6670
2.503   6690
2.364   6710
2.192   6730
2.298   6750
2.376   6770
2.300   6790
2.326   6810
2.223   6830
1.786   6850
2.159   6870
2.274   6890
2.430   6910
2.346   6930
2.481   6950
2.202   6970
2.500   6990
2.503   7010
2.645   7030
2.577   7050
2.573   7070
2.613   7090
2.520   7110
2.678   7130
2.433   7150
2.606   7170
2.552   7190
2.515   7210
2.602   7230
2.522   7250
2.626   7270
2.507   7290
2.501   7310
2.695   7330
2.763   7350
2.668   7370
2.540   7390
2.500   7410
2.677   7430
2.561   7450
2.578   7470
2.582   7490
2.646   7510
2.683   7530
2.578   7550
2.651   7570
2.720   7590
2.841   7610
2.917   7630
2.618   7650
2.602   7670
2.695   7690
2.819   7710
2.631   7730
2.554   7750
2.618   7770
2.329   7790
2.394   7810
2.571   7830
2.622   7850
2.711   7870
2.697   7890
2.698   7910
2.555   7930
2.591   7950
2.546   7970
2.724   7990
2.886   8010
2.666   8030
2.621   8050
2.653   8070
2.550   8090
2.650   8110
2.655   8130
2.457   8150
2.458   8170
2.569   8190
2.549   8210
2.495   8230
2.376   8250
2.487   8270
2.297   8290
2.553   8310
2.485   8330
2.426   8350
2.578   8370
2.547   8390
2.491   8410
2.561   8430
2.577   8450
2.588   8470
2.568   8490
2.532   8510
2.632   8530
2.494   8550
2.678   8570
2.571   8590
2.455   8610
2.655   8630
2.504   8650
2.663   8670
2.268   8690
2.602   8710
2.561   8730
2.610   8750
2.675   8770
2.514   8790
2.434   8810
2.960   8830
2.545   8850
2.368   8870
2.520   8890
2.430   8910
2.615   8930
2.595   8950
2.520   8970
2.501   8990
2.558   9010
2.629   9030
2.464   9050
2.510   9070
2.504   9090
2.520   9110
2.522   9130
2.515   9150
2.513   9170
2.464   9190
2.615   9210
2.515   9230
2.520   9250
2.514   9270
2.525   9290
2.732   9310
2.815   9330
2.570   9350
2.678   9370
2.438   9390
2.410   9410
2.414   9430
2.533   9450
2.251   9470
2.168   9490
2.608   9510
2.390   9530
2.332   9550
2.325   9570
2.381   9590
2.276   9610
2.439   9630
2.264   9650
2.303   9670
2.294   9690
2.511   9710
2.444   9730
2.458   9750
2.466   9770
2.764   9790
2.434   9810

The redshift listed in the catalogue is 0.32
